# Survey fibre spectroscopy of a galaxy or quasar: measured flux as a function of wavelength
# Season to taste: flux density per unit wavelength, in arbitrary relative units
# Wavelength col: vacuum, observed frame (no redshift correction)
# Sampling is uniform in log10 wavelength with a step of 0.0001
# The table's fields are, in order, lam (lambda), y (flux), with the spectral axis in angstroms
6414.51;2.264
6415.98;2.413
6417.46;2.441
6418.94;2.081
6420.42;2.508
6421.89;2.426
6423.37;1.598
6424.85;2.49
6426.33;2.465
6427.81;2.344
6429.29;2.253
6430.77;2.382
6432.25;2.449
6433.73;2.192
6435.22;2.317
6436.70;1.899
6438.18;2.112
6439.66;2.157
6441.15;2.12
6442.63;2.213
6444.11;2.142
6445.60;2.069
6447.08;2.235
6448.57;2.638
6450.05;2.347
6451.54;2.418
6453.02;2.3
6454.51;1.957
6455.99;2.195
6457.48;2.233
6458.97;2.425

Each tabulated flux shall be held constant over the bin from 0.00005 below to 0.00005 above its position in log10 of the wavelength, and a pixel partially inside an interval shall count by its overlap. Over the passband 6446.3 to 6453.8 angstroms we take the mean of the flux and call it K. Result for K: 2.38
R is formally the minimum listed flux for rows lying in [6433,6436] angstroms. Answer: 2.192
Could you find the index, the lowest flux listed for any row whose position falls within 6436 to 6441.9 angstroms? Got 1.899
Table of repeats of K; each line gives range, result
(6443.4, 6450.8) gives 2.28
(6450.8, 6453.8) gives 2.36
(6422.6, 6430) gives 2.23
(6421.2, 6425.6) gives 2.17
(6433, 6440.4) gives 2.13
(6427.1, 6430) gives 2.3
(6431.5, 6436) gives 2.31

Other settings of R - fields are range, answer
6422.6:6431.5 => 1.598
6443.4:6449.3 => 2.069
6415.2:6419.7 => 2.081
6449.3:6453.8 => 2.3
